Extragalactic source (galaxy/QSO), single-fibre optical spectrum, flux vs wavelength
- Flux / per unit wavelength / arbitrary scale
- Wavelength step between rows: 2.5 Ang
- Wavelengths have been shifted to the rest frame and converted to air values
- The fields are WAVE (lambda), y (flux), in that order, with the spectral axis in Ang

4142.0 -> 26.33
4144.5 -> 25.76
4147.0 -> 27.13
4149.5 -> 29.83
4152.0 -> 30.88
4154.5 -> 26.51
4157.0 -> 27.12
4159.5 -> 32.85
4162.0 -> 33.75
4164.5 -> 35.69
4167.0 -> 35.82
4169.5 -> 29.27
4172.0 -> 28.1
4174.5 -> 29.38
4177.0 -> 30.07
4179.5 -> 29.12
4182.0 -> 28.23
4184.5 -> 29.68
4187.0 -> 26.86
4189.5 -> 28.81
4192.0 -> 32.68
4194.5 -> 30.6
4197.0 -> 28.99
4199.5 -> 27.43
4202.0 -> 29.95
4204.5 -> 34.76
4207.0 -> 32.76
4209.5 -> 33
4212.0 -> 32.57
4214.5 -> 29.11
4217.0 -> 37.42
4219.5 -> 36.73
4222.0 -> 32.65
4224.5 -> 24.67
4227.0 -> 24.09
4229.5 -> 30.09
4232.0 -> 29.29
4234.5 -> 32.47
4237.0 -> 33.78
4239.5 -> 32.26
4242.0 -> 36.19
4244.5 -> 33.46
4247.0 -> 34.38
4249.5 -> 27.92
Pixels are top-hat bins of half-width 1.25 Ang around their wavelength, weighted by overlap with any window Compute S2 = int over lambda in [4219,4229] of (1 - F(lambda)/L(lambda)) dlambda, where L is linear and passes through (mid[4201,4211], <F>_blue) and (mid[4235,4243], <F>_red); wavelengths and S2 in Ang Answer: 1.3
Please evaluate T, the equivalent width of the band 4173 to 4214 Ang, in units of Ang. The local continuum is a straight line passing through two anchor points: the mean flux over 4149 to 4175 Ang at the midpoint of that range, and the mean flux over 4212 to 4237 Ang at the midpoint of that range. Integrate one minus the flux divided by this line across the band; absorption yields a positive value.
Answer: 0.9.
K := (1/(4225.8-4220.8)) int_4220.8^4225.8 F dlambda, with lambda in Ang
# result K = 28.6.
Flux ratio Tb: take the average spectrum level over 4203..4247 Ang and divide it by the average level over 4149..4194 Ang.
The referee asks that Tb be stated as 1.06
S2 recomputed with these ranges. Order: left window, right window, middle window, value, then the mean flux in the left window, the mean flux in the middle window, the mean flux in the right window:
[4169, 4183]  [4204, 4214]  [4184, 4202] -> 0.97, 29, 29.3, 32.8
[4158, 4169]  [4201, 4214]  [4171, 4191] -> 2.72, 34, 28.8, 32.5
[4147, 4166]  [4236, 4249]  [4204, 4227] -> 0.45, 30.8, 32.1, 33.7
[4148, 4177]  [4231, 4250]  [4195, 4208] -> 0.41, 30.8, 30.7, 32.7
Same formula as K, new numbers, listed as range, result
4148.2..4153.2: 30.3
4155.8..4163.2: 31.3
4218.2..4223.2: 34.7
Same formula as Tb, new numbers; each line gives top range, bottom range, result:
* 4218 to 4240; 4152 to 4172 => 0.98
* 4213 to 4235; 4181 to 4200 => 1.05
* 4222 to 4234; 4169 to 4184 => 0.96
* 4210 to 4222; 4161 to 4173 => 1.04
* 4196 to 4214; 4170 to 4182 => 1.08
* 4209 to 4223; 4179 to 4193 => 1.15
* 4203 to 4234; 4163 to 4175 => 0.99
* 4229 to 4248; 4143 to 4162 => 1.14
